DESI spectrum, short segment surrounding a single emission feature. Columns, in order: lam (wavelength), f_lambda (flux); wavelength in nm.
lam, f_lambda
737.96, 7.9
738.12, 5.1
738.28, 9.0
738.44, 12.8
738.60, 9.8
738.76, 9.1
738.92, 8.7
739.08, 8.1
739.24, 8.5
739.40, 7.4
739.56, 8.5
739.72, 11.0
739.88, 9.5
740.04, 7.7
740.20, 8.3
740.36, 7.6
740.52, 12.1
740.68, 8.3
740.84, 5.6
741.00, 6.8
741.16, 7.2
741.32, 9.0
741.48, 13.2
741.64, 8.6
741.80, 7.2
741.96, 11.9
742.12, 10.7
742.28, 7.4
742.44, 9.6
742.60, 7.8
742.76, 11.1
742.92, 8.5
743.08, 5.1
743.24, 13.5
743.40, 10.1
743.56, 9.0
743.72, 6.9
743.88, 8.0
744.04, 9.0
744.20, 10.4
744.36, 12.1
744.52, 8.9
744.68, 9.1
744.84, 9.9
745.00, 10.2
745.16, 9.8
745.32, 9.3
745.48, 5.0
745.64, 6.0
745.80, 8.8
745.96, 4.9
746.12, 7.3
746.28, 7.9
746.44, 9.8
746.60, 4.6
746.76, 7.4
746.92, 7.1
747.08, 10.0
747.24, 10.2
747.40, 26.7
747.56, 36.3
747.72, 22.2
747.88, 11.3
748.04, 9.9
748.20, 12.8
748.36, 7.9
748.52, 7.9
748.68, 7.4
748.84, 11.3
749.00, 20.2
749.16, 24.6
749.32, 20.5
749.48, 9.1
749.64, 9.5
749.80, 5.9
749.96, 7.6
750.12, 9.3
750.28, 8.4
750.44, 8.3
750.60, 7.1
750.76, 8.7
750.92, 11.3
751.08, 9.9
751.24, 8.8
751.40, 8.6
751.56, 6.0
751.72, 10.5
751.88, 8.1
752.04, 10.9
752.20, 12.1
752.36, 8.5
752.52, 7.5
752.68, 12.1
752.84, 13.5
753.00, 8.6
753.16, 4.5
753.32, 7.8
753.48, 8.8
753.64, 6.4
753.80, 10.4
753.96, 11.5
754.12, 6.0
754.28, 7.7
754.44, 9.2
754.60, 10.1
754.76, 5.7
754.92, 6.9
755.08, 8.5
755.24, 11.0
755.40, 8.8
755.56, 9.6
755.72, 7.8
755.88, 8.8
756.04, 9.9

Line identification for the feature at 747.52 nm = [S II]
